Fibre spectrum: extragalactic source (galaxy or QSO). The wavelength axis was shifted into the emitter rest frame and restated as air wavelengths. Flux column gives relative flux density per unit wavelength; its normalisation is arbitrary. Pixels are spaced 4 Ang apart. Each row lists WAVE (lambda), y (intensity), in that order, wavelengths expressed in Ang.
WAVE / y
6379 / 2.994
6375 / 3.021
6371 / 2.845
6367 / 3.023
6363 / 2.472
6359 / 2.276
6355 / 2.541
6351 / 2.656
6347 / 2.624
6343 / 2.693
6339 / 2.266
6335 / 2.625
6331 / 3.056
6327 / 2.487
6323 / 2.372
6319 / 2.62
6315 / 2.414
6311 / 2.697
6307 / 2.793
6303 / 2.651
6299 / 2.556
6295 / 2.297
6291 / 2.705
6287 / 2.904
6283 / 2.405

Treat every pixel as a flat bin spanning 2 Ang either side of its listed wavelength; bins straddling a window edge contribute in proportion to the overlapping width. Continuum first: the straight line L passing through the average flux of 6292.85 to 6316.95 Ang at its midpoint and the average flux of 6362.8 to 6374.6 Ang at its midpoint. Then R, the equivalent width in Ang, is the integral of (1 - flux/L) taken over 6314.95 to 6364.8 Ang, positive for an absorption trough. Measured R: 3.18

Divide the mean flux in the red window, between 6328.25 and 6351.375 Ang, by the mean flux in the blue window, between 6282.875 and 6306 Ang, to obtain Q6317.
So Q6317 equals 1.0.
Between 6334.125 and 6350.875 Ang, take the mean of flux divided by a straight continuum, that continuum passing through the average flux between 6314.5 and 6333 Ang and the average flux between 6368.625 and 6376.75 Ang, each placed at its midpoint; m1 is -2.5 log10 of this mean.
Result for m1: 0.07 mag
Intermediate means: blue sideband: 2.6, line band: 2.56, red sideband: 2.93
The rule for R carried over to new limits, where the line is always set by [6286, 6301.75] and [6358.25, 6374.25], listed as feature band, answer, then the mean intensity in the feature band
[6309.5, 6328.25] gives 0.88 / 2.51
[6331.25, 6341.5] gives 0.40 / 2.56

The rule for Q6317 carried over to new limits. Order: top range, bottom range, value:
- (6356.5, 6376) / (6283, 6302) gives 1.04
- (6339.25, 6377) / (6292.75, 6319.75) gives 1.03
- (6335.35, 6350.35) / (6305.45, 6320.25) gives 0.97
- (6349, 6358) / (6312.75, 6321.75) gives 1.02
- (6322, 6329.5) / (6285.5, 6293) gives 0.89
